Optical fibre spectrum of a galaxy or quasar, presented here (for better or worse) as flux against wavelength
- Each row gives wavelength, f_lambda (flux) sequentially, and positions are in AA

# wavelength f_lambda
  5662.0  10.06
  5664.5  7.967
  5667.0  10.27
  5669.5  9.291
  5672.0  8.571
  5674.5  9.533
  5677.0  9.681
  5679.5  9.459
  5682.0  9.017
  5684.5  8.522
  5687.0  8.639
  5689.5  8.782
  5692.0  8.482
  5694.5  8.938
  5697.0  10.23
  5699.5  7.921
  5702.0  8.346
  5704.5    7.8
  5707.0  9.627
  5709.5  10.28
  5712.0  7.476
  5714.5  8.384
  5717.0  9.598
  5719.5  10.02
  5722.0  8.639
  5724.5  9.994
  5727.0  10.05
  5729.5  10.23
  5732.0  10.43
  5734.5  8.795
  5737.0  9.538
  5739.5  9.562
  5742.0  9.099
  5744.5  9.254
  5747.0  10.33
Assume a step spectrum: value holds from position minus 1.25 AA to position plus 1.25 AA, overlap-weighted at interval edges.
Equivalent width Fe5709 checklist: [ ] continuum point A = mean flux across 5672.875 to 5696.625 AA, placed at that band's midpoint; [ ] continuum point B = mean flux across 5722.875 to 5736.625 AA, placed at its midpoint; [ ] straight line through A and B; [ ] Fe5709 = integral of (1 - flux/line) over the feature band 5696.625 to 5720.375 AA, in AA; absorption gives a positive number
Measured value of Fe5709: 1.4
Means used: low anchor 9.04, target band 8.91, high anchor 9.84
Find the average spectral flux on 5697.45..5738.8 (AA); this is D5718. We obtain 9.22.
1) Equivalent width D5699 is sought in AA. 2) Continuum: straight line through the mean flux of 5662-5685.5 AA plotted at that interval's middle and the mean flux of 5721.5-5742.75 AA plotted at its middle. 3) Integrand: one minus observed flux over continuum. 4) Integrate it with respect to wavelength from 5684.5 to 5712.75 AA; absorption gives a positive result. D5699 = 1.8 AA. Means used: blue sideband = 9.2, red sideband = 9.64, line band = 8.79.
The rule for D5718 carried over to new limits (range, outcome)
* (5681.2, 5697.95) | 8.92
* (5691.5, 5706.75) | 8.69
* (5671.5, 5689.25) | 9.07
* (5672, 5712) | 8.96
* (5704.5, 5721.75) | 9.09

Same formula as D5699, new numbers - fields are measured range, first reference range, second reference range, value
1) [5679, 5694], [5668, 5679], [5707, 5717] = 0.6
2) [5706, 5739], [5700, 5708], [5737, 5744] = -2.0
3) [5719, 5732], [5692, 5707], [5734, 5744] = -1.1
